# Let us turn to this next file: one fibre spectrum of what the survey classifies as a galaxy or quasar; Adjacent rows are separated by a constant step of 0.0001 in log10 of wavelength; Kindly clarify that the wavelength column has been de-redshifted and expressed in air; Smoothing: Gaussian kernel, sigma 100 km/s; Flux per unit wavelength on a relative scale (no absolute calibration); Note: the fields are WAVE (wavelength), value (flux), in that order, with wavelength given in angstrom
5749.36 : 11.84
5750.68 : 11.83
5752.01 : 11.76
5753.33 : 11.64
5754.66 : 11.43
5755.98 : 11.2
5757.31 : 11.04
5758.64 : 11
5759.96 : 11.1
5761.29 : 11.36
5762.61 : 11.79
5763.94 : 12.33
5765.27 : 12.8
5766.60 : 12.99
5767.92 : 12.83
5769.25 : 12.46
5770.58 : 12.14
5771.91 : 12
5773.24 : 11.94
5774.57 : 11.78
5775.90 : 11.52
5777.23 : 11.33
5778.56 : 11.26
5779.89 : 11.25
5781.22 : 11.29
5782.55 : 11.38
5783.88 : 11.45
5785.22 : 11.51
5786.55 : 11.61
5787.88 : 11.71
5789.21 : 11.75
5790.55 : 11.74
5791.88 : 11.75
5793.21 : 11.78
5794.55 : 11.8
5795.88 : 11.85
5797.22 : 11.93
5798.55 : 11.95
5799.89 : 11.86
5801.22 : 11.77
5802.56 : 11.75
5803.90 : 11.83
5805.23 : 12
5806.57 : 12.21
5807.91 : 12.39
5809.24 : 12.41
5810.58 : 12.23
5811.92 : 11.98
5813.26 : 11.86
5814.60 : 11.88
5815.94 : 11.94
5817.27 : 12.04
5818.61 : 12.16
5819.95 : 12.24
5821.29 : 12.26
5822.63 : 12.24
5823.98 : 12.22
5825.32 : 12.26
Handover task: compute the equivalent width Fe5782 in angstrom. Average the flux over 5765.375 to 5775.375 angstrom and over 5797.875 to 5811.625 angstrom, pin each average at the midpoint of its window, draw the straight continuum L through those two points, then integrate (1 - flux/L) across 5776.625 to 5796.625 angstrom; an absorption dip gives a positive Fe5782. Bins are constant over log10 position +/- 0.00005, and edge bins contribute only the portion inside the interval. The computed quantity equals 1.0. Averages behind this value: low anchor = 12.3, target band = 11.6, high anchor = 12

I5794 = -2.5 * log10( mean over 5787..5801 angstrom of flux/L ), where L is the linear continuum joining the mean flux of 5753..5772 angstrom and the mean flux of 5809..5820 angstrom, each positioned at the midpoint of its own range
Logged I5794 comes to 0.016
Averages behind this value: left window 11.9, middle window 11.8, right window 12.1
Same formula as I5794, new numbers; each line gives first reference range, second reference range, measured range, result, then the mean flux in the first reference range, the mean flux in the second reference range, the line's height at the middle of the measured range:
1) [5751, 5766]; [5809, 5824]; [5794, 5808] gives 0.004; 11.6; 12.1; 12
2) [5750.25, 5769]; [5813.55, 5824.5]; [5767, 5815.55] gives 0.011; 11.8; 12.1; 12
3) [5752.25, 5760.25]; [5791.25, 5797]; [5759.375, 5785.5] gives -0.031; 11.3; 11.8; 11.5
